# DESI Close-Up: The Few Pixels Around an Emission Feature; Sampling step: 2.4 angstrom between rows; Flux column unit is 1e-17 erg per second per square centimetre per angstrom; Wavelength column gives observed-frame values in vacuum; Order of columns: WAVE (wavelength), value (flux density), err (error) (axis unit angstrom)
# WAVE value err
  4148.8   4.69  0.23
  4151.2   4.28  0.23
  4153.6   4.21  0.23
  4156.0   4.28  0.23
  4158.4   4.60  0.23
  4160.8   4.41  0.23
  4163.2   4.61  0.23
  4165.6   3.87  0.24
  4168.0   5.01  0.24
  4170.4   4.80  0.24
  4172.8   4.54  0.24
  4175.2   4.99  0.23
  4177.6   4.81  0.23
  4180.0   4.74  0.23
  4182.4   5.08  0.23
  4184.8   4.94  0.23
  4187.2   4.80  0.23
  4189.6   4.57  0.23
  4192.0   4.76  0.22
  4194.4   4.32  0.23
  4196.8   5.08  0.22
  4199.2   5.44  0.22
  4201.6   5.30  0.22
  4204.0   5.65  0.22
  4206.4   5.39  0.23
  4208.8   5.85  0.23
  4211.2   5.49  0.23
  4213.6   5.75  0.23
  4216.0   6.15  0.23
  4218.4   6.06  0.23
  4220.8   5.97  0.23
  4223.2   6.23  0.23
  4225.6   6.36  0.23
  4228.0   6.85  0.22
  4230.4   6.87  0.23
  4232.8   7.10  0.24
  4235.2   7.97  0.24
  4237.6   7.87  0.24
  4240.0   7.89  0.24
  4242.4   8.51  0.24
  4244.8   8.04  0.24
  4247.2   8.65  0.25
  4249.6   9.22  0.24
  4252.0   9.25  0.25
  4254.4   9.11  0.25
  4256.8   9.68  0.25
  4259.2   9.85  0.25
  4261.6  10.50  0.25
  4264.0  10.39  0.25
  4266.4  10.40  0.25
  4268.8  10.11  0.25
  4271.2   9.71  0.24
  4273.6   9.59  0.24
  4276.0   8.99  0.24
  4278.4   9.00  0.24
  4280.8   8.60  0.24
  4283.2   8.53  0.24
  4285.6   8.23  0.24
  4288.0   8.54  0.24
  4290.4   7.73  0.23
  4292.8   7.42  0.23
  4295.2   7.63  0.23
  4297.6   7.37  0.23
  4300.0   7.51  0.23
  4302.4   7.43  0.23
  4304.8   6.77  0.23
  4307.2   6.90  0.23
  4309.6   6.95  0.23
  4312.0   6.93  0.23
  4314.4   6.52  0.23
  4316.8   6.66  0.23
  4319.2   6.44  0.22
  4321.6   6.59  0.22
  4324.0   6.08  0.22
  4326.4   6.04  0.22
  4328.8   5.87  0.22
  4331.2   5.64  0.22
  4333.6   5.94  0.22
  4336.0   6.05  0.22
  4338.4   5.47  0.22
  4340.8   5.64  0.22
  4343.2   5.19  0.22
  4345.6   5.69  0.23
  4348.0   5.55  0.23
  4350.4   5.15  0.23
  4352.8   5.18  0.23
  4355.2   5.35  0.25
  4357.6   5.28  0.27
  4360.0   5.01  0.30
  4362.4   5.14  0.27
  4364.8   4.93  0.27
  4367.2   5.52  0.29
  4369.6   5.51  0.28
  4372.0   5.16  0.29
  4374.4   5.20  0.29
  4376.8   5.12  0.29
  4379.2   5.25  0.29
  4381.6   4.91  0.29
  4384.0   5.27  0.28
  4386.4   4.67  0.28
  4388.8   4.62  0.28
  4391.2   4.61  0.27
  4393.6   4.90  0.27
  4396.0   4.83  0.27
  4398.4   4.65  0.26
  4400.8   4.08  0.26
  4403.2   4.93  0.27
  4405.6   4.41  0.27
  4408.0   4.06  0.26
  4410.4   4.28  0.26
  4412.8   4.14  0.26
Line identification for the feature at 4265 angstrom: C IV 1549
